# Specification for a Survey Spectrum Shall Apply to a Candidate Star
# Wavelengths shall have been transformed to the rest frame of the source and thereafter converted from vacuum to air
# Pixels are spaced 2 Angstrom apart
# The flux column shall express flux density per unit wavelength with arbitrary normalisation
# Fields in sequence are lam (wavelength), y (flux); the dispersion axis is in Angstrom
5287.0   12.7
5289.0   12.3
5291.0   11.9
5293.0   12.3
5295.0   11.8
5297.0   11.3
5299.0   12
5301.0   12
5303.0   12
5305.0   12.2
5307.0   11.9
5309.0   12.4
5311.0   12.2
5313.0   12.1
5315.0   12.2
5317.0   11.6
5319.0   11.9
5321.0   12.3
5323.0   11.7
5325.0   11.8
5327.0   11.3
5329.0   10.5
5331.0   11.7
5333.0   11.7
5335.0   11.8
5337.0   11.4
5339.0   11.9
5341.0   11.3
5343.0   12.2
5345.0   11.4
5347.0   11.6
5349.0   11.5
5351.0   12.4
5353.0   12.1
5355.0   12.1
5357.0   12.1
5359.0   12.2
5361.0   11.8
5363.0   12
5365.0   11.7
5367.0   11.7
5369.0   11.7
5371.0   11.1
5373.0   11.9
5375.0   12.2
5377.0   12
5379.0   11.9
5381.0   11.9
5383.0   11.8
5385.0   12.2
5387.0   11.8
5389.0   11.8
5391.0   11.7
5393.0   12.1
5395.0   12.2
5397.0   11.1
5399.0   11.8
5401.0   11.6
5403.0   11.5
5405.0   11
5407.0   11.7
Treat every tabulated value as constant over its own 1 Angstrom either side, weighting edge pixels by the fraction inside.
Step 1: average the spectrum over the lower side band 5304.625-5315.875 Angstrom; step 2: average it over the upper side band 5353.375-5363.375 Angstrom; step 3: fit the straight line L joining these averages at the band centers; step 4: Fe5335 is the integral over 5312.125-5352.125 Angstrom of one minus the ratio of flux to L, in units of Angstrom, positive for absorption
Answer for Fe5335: 1.3 Angstrom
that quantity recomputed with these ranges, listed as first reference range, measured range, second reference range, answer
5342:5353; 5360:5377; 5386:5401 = 0.1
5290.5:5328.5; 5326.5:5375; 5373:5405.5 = 0.5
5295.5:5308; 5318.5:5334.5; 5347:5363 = 0.4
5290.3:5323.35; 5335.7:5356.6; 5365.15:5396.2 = 0.2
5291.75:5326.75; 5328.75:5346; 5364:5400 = 0.5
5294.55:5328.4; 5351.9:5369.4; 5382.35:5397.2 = -0.1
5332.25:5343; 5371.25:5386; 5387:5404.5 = -0.3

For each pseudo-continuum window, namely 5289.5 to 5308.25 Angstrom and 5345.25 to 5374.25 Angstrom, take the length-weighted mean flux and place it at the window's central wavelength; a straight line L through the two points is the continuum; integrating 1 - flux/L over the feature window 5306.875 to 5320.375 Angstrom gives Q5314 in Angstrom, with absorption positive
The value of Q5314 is -0.2 Angstrom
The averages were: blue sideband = 11.9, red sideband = 11.8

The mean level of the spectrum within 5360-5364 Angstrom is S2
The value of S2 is 11.9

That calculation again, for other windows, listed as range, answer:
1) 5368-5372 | 11.4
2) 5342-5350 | 11.7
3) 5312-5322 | 12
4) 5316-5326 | 11.9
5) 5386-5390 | 11.8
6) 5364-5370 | 11.7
